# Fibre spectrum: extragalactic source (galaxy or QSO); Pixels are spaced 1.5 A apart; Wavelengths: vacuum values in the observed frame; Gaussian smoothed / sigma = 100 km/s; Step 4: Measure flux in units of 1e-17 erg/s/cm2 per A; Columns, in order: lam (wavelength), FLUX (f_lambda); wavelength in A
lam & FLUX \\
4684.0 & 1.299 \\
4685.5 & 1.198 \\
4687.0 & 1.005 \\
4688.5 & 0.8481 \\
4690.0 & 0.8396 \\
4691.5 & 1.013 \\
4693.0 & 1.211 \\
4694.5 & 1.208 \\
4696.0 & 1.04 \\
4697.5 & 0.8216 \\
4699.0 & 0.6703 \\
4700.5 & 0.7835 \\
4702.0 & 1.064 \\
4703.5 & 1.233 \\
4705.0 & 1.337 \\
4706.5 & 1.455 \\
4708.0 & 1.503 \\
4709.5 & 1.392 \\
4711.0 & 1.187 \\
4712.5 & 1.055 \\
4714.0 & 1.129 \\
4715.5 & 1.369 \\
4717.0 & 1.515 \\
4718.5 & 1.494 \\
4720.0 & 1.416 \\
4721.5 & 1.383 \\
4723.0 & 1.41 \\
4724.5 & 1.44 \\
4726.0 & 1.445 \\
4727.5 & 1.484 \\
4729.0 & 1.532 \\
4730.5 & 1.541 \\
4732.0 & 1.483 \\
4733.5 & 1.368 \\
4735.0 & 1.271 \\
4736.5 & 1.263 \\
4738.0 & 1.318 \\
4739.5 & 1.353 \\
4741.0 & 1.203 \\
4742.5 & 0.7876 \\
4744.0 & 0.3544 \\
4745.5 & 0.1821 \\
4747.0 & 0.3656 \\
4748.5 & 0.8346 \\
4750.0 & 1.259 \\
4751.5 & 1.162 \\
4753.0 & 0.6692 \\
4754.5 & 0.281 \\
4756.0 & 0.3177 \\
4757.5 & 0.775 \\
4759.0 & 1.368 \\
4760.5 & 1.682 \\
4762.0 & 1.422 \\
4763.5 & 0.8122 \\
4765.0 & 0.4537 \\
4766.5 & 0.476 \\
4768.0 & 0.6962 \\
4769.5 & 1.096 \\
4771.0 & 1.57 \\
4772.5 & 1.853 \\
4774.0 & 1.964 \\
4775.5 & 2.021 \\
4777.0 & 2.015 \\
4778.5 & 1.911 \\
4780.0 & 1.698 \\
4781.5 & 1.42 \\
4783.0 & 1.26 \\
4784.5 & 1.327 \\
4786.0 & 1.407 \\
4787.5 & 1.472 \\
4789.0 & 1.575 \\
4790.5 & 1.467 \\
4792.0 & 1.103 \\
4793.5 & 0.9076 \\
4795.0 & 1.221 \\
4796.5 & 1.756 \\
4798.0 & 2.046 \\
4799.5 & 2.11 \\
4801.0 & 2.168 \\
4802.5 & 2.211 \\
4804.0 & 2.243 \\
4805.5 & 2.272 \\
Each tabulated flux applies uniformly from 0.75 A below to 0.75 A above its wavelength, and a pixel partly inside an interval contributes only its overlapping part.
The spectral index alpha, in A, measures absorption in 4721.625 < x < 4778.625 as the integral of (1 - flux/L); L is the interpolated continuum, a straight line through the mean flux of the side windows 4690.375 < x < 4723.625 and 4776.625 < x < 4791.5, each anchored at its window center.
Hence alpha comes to 9.2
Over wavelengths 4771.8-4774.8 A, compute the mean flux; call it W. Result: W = 1.91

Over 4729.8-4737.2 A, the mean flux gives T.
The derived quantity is 1.38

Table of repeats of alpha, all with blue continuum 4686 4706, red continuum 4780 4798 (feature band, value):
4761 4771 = 3.07 A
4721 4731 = -2.85 A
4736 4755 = 5.68 A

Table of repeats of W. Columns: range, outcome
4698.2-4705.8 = 1.02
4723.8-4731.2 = 1.49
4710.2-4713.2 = 1.13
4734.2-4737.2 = 1.27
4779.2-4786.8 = 1.43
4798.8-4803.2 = 2.16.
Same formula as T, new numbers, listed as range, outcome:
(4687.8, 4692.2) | 0.9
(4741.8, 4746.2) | 0.44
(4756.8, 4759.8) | 1.09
